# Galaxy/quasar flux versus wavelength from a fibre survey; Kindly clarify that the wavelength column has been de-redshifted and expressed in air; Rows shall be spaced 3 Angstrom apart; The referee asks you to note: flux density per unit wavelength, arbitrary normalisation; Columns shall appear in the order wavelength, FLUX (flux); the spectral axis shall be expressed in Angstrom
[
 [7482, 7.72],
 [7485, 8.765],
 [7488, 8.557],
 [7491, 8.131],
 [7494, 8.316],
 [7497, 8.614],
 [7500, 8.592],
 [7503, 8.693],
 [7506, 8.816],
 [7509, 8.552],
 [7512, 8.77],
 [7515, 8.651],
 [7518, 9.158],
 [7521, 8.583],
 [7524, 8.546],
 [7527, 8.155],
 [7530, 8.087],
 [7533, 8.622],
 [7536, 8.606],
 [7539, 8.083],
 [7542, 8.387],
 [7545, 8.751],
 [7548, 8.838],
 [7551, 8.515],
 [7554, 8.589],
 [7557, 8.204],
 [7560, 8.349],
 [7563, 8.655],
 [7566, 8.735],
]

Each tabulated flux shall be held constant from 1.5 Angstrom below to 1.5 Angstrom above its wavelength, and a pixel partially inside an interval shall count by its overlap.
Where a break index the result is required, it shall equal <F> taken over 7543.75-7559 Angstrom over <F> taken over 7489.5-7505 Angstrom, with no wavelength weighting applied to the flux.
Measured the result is 1.01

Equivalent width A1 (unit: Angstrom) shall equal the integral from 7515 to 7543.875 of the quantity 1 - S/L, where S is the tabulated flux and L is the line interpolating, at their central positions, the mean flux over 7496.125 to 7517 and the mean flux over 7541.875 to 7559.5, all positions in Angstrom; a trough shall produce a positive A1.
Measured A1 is 0.44 Angstrom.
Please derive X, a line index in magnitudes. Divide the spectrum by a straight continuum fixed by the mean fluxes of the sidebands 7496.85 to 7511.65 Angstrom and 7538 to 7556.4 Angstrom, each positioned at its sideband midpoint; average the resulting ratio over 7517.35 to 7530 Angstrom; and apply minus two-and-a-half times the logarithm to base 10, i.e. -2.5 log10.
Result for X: 0.01 mag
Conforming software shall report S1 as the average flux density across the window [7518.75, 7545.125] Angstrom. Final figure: 8.43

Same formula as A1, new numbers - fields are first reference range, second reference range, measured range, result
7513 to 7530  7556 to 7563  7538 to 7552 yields -0.14 Angstrom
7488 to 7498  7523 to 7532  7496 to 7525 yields -1.34 Angstrom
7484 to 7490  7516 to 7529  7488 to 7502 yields 0.27 Angstrom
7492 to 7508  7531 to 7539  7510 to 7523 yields -0.36 Angstrom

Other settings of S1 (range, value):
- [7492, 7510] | 8.59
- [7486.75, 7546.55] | 8.53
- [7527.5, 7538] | 8.39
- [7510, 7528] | 8.65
